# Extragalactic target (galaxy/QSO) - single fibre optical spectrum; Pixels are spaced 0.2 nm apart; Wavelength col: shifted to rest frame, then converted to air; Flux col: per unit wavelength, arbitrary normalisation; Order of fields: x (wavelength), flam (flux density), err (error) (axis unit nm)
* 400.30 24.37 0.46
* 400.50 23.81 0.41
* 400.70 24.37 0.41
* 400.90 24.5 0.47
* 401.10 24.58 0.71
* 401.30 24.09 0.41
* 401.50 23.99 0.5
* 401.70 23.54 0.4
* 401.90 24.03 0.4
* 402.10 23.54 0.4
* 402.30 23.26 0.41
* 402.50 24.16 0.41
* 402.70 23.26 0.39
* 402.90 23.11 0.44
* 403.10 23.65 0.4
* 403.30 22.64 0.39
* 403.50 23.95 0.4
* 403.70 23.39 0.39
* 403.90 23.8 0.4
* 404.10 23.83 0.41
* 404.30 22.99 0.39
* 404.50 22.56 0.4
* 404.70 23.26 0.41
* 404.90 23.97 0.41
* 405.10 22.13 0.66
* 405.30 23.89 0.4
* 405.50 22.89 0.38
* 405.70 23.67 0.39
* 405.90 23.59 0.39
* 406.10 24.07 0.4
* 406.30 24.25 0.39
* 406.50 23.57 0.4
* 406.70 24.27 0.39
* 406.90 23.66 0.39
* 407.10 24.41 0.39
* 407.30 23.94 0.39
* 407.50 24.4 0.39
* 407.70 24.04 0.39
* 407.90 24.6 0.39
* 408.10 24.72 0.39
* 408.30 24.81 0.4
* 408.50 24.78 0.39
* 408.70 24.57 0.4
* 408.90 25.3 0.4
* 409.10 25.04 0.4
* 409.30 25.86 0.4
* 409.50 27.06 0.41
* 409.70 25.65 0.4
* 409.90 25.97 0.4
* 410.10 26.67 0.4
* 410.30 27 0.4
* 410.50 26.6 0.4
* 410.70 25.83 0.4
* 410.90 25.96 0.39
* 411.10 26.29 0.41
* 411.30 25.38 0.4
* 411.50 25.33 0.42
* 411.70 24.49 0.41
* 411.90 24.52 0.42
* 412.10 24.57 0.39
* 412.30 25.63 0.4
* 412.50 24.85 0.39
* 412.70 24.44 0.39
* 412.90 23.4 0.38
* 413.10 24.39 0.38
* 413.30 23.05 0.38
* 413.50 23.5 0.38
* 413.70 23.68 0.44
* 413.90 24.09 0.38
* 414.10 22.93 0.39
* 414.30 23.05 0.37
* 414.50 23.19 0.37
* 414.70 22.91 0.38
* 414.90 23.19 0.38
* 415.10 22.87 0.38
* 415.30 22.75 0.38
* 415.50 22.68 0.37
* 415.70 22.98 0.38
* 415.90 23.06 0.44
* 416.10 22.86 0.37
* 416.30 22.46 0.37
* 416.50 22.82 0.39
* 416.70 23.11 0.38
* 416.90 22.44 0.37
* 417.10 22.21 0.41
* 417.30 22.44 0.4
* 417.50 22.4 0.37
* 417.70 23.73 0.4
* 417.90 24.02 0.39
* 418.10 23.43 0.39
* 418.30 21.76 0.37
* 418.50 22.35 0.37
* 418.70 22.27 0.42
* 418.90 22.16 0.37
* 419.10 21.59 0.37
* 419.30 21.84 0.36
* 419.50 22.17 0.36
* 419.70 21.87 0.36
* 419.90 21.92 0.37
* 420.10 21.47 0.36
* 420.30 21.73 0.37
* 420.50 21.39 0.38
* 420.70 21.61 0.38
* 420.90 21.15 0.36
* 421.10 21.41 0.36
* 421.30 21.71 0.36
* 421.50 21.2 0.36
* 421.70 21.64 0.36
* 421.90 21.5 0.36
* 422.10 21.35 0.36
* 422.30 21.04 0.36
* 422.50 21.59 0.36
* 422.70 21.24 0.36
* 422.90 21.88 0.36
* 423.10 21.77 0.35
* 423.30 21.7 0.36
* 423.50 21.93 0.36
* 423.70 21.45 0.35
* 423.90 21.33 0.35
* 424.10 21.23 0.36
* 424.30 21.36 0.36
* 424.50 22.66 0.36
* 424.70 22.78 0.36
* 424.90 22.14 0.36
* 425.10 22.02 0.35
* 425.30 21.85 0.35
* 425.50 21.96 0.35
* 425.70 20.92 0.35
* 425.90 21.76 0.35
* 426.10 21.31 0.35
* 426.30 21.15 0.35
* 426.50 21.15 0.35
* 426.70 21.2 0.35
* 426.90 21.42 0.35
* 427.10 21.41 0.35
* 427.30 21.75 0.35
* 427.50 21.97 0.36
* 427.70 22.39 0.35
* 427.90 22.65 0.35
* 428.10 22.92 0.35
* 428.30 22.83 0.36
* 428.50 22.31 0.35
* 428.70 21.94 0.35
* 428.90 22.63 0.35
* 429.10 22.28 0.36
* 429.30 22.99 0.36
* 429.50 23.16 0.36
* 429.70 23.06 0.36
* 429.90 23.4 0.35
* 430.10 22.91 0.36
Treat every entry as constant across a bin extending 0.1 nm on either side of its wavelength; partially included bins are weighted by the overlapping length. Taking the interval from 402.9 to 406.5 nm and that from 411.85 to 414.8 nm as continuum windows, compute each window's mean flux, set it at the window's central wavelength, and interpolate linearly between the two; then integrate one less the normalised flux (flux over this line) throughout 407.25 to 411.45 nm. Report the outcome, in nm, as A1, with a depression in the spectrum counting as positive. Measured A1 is -0.32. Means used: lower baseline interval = 23.4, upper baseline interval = 23.9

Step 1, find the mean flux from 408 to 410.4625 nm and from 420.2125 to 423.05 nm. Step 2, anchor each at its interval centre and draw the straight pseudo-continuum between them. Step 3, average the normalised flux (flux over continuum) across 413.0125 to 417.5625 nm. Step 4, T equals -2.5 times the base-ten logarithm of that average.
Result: 0.03 mag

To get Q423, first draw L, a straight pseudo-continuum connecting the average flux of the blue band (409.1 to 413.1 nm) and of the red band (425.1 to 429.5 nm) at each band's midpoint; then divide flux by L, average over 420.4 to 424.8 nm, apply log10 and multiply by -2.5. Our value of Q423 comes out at 0.07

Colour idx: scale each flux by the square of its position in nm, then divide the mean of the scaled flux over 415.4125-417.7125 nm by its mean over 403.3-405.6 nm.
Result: 1.0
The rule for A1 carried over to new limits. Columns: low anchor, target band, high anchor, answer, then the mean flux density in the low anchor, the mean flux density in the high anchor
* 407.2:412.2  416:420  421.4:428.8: 0.16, 25.3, 21.7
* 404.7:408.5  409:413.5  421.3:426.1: -0.39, 23.9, 21.7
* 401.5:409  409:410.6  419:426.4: -0.21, 23.8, 21.6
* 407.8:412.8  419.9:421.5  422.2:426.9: 0.08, 25.4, 21.6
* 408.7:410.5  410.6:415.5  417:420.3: 0.09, 26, 22.3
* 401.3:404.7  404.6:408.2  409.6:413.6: 0.05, 23.5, 25.2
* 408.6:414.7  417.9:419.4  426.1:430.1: 0.09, 24.9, 22.2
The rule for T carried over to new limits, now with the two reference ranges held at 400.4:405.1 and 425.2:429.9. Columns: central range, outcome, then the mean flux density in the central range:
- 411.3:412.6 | -0.085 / 24.9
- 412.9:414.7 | -0.024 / 23.4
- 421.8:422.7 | 0.052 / 21.4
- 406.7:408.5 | -0.046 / 24.3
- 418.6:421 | 0.039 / 21.8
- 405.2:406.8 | -0.016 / 23.8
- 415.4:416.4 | 0.000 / 22.8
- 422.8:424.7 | 0.027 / 21.8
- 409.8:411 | -0.140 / 26.3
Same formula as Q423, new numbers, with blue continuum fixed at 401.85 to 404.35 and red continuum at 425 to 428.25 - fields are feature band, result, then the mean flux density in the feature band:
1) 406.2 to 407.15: -0.035 mag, 24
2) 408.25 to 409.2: -0.082 mag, 24.9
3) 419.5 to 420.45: 0.024 mag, 21.8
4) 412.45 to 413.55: -0.053 mag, 23.9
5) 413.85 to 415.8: -0.019 mag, 23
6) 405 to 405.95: 0.005 mag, 23.2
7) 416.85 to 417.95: -0.019 mag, 22.8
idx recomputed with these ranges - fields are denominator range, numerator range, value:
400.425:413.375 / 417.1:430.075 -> 0.98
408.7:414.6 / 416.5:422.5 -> 0.92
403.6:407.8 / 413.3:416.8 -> 1.02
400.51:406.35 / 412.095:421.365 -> 1.03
